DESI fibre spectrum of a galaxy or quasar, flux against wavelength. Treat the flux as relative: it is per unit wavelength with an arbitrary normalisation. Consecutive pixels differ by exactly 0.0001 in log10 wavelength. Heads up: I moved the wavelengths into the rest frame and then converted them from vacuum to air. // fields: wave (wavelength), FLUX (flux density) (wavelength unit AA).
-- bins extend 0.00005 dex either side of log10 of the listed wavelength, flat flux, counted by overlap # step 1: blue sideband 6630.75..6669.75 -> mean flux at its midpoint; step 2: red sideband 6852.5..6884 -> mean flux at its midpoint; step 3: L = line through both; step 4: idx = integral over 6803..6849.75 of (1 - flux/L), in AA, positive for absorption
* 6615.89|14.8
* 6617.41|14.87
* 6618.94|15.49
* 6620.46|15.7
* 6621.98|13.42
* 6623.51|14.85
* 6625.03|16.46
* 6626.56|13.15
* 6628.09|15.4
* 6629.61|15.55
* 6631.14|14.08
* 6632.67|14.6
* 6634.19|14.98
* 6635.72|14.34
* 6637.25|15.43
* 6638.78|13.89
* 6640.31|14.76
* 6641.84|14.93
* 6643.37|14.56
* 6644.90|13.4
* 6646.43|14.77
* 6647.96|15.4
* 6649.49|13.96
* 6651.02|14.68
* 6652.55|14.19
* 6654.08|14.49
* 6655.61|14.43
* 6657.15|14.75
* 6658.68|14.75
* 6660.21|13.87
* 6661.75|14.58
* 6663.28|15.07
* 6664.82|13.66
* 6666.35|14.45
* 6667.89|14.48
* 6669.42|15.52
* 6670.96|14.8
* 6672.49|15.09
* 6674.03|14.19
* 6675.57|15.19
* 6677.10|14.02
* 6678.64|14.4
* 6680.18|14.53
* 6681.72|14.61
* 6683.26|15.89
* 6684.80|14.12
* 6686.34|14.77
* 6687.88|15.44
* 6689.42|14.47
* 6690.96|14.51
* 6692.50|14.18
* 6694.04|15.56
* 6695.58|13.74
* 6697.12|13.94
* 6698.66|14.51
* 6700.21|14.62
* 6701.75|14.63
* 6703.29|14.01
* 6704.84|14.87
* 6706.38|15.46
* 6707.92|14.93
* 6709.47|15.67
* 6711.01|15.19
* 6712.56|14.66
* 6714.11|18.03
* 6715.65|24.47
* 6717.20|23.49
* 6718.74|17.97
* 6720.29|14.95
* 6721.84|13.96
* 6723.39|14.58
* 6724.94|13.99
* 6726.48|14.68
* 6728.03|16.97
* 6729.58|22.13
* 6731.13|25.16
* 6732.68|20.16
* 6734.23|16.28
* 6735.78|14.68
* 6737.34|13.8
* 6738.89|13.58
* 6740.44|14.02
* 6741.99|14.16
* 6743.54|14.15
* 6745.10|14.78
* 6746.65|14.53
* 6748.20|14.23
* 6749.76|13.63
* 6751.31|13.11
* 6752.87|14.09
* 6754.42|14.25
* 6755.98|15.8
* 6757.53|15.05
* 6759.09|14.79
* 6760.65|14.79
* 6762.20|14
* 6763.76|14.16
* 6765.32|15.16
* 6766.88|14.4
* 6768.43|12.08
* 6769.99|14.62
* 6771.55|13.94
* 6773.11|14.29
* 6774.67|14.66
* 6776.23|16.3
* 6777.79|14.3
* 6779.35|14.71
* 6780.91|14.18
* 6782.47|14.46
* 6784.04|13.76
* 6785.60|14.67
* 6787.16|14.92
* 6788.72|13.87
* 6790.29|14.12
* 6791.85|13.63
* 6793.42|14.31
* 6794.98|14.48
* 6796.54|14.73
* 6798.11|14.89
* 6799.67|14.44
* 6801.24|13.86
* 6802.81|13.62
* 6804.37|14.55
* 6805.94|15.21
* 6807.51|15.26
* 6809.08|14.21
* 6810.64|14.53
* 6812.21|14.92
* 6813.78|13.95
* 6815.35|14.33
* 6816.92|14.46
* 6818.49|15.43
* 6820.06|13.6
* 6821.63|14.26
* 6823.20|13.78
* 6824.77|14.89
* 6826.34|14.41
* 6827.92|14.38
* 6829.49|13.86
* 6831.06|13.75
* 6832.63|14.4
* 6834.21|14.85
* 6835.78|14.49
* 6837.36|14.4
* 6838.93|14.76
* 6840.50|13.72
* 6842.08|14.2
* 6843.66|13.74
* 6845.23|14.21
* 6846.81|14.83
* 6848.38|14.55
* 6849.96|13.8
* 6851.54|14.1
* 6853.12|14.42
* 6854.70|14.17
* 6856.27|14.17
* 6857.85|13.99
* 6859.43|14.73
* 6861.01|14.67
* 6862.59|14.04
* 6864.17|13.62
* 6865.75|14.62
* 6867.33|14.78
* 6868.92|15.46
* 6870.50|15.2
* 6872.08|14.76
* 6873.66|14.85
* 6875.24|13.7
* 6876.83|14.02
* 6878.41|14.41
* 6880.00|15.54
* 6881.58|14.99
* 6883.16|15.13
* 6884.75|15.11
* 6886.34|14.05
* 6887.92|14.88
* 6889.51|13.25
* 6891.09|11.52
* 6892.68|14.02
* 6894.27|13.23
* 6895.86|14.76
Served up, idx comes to 0.5 AA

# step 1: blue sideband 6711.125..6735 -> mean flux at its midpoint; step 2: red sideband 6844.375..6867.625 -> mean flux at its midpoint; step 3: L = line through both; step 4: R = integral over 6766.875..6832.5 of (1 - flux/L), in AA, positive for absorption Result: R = 6.2 AA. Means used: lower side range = 18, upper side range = 14.3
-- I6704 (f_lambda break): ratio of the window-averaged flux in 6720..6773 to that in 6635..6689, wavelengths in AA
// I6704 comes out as 1.0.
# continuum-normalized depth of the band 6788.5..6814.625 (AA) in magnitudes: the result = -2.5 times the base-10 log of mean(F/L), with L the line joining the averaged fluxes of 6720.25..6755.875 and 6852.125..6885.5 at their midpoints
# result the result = 0.05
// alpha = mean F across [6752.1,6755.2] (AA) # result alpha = 14.2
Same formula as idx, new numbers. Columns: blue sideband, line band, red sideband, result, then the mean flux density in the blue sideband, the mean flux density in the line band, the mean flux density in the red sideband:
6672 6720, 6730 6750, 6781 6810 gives -1.0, 15.5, 15.8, 14.4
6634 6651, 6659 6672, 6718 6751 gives 0.3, 14.6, 14.6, 15.8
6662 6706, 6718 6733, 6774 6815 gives -2.9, 14.6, 17.4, 14.5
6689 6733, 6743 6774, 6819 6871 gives 2.7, 16.4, 14.3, 14.3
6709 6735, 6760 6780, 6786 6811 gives 1.6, 17.8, 14.4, 14.4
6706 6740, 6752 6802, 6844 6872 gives 4.9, 17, 14.4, 14.4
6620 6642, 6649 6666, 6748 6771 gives 0.3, 14.7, 14.4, 14.3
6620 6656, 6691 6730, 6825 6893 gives -3.8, 14.6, 16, 14.3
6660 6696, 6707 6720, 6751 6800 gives -3.0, 14.6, 17.9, 14.4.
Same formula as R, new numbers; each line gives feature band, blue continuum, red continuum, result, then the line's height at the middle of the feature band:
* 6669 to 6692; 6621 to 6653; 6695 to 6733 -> 1.48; 15.8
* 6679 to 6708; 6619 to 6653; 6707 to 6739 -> 2.95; 16.3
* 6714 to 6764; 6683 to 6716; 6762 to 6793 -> -4.13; 14.8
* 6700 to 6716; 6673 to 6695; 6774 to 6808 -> -1.34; 14.7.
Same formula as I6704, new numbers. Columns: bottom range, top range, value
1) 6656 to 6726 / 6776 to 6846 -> 0.95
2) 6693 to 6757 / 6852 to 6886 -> 0.92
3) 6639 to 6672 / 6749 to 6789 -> 0.99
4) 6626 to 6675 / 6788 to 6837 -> 0.99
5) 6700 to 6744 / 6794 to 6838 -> 0.88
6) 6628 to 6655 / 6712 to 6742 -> 1.18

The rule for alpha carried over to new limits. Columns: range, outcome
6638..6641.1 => 14.3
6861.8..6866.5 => 14.1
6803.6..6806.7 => 14.9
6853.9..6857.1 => 14.2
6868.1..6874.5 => 15.1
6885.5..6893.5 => 13.5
